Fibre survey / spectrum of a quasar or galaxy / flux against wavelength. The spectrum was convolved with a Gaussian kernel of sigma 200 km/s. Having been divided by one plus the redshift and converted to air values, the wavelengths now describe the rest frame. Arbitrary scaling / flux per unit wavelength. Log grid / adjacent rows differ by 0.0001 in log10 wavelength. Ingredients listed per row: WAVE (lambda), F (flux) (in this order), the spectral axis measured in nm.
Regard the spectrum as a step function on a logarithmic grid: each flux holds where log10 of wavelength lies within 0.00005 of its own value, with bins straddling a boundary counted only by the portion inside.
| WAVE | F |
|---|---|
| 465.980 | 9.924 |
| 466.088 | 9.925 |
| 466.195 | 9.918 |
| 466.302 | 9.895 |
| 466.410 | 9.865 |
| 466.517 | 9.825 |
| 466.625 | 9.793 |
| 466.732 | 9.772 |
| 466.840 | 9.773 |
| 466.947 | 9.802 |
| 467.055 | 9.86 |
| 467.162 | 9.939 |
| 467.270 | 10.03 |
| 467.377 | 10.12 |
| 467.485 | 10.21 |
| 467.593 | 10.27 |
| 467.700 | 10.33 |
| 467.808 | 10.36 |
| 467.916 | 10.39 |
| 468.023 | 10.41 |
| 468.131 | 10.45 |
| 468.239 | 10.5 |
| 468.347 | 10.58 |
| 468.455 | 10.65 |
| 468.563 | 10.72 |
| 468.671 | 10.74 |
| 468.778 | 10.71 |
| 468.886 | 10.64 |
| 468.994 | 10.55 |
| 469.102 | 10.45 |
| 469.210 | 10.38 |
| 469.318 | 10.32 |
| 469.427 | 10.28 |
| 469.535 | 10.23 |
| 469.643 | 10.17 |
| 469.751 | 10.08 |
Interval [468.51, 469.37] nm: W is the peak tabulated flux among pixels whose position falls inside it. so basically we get 10.74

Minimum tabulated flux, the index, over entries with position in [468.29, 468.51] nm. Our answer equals 10.58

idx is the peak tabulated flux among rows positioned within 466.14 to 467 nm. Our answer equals 9.918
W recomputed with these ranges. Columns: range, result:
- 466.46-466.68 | 9.825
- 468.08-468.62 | 10.72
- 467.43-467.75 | 10.33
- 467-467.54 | 10.21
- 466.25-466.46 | 9.895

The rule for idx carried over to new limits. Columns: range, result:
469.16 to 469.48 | 10.38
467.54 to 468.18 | 10.45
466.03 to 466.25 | 9.925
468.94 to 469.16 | 10.55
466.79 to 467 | 9.802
